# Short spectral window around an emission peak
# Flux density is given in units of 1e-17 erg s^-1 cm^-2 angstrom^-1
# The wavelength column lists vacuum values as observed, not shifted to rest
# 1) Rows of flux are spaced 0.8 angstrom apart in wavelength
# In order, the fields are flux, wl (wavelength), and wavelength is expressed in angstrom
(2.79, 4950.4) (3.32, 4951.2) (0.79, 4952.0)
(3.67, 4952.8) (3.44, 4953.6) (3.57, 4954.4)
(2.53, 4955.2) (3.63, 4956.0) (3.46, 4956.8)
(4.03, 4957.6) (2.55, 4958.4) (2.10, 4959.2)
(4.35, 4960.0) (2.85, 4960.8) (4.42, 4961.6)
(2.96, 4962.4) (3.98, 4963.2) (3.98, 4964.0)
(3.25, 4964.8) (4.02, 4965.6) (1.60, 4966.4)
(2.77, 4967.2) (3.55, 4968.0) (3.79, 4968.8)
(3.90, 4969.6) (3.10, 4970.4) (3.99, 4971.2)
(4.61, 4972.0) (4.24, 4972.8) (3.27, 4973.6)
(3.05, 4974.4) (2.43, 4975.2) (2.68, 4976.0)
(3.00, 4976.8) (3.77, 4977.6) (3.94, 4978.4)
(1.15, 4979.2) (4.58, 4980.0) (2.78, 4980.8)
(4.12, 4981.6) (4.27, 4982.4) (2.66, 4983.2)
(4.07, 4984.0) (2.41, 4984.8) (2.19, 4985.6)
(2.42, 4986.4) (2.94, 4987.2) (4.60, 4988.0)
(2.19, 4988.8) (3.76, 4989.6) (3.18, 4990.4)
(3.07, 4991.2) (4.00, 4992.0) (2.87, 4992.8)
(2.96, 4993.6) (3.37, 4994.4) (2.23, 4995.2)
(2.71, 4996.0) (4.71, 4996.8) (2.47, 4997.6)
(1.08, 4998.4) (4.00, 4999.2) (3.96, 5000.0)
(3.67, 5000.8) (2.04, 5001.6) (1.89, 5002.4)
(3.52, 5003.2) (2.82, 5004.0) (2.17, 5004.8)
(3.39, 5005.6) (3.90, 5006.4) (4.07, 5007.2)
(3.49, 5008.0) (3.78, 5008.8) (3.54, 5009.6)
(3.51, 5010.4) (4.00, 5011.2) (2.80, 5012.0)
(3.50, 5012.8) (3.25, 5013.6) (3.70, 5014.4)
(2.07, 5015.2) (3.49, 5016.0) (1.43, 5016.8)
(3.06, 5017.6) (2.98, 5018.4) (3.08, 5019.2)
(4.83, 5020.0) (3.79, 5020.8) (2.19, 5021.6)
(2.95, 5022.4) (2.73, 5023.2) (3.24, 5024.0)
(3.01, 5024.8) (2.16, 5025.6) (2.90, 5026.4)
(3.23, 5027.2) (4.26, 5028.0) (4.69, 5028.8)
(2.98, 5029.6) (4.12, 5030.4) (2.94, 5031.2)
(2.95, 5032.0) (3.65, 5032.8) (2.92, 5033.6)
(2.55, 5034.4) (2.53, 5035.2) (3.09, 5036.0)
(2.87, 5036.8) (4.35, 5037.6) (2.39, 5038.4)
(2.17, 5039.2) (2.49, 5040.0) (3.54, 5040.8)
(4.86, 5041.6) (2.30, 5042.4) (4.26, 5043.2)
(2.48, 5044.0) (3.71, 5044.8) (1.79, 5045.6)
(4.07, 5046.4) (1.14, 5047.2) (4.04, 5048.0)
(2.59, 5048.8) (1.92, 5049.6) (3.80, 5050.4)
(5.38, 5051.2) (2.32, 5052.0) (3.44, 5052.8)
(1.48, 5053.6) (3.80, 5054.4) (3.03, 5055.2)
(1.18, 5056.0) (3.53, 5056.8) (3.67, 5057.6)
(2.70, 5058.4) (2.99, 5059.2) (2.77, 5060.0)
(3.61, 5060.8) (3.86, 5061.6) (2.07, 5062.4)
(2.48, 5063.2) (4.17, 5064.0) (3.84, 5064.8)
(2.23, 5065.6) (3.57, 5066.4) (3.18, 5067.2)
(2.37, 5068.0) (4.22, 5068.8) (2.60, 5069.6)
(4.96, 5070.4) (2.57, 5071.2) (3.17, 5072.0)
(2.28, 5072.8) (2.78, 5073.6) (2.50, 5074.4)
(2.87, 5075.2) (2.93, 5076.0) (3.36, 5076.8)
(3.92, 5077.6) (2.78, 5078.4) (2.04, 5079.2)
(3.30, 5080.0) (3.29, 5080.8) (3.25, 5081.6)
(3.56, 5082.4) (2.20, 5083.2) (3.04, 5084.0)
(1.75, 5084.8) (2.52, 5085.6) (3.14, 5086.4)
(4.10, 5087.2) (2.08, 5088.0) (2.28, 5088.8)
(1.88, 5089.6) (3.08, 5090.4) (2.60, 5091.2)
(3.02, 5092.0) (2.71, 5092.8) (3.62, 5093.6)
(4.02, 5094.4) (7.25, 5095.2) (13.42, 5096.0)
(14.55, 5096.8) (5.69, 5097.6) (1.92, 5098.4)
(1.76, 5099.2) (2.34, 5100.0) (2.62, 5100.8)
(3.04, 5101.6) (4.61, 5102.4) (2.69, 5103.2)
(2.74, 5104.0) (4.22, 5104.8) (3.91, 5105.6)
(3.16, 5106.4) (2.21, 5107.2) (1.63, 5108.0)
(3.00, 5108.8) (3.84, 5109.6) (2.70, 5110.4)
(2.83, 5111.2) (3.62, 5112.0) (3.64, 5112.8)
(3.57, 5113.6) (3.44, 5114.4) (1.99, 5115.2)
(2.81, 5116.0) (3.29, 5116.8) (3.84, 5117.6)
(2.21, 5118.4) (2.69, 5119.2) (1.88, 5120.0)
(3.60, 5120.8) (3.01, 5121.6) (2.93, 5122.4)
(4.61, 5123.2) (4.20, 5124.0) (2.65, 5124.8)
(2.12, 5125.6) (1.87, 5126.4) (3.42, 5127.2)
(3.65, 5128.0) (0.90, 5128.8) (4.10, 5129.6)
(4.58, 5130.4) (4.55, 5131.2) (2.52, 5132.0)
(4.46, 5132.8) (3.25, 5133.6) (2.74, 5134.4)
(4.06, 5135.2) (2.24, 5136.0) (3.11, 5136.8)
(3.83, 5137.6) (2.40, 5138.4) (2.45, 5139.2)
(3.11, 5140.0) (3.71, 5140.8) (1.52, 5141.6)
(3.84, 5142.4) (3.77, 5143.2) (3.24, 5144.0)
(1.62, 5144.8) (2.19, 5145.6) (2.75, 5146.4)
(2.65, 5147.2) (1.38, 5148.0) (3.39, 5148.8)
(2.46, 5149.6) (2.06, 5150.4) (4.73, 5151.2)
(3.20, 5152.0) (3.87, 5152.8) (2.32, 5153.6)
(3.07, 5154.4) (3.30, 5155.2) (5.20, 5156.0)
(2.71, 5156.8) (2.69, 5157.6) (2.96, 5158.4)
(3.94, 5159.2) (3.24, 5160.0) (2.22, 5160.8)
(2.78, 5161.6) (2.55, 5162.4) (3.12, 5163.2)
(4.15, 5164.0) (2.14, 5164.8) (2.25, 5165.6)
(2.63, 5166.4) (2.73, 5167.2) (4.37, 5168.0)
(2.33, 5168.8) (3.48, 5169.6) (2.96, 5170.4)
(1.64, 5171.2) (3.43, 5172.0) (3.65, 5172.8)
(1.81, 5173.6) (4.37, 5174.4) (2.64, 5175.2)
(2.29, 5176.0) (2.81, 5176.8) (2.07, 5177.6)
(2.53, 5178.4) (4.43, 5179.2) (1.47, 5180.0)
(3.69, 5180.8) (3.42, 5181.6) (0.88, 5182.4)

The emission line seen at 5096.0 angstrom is H-beta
